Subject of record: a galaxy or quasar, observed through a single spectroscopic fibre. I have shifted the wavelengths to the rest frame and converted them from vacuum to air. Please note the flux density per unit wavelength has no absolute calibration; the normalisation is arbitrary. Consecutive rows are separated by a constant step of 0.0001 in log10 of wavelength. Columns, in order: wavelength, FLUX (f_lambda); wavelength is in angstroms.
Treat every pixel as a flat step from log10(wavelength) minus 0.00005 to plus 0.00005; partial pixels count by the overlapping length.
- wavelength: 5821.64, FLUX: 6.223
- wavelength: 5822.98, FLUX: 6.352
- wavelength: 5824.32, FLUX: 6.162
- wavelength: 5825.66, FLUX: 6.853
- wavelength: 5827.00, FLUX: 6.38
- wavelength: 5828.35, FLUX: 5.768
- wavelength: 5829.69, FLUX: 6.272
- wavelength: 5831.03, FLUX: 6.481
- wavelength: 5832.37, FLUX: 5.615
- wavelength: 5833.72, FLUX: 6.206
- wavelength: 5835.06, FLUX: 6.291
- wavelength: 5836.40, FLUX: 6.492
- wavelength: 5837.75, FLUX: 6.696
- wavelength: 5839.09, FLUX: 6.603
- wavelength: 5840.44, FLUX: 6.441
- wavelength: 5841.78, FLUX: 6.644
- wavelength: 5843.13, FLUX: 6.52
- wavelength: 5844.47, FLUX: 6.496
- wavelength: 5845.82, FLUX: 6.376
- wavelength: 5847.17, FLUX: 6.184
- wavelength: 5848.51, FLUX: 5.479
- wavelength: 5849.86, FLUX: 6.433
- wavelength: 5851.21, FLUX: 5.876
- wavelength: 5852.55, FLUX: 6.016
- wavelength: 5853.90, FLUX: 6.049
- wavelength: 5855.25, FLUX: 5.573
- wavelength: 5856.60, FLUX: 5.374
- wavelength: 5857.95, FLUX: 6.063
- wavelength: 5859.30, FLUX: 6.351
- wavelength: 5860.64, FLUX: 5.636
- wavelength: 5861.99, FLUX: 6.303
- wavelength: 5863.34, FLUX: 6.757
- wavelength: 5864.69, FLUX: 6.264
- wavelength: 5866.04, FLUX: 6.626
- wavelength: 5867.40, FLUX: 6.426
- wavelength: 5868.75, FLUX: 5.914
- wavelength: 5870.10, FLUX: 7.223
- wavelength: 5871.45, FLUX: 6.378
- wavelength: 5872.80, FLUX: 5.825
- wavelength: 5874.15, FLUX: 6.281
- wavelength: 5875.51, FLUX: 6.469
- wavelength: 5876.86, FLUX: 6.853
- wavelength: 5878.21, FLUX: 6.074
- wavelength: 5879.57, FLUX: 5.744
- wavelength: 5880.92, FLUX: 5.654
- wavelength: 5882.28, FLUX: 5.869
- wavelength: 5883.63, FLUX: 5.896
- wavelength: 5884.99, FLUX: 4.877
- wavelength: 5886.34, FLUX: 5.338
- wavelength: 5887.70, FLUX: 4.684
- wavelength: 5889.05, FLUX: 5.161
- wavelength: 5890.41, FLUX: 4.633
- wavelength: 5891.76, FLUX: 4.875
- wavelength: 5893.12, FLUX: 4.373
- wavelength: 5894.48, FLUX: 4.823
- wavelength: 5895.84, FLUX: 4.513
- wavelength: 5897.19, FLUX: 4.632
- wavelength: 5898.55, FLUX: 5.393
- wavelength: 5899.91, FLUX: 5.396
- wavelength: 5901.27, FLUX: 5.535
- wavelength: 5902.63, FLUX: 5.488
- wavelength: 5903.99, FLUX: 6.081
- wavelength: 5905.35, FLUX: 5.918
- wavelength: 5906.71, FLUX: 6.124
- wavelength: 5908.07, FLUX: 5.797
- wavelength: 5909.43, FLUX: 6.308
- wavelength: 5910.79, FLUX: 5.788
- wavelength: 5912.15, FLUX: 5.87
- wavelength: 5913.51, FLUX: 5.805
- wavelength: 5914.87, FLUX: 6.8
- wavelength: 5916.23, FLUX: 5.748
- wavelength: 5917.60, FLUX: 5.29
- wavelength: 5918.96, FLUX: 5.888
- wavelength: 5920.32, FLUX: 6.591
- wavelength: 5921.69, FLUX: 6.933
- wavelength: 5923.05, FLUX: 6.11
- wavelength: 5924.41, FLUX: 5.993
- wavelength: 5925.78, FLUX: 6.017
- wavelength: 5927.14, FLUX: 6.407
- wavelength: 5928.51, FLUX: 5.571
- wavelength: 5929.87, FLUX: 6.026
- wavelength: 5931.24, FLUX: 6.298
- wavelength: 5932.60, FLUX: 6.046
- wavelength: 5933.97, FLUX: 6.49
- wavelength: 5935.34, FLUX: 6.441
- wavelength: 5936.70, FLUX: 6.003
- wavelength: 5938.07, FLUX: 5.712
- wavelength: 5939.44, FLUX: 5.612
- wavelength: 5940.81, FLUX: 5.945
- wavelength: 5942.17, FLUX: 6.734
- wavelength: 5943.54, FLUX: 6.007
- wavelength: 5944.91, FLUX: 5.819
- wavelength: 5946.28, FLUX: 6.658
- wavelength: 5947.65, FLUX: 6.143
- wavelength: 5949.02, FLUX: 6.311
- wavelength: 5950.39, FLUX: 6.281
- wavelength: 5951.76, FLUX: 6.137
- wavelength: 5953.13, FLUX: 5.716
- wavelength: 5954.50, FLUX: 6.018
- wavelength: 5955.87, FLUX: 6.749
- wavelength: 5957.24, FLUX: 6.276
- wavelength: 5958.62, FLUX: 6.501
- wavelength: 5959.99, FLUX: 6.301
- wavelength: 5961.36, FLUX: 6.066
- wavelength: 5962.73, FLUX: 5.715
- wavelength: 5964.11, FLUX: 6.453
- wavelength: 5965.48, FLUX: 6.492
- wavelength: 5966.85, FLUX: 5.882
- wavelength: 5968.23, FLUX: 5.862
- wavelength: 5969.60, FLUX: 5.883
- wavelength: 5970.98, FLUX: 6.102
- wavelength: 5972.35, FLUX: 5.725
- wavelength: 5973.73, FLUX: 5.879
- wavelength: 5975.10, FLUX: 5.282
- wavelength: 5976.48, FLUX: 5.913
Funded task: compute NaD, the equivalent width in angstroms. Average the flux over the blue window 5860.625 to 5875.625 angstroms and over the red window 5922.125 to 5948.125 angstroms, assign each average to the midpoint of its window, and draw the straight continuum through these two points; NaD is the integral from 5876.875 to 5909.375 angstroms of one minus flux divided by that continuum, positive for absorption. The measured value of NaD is 4.6 angstroms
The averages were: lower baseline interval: 6.37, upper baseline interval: 6.12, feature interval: 5.39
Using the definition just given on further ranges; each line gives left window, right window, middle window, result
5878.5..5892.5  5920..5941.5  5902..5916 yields -0.6 angstroms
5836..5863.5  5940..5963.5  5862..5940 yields 4.2 angstroms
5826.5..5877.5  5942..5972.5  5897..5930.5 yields 1.5 angstroms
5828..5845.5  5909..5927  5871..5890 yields 1.4 angstroms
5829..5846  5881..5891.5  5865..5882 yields -2.3 angstroms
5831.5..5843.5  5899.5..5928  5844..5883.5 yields 0.6 angstroms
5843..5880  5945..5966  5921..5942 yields 0.4 angstroms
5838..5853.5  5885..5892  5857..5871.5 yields -1.6 angstroms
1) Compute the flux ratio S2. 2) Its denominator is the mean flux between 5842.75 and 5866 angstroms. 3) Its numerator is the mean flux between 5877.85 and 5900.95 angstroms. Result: 0.8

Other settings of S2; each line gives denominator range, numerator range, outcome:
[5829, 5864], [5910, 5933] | 0.98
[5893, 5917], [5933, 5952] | 1.10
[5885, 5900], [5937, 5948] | 1.25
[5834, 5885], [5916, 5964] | 0.99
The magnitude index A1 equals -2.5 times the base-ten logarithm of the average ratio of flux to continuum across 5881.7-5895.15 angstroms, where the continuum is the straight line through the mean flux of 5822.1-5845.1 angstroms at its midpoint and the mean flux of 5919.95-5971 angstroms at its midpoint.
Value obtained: 0.24 mag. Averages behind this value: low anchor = 6.37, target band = 5.05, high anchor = 6.16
